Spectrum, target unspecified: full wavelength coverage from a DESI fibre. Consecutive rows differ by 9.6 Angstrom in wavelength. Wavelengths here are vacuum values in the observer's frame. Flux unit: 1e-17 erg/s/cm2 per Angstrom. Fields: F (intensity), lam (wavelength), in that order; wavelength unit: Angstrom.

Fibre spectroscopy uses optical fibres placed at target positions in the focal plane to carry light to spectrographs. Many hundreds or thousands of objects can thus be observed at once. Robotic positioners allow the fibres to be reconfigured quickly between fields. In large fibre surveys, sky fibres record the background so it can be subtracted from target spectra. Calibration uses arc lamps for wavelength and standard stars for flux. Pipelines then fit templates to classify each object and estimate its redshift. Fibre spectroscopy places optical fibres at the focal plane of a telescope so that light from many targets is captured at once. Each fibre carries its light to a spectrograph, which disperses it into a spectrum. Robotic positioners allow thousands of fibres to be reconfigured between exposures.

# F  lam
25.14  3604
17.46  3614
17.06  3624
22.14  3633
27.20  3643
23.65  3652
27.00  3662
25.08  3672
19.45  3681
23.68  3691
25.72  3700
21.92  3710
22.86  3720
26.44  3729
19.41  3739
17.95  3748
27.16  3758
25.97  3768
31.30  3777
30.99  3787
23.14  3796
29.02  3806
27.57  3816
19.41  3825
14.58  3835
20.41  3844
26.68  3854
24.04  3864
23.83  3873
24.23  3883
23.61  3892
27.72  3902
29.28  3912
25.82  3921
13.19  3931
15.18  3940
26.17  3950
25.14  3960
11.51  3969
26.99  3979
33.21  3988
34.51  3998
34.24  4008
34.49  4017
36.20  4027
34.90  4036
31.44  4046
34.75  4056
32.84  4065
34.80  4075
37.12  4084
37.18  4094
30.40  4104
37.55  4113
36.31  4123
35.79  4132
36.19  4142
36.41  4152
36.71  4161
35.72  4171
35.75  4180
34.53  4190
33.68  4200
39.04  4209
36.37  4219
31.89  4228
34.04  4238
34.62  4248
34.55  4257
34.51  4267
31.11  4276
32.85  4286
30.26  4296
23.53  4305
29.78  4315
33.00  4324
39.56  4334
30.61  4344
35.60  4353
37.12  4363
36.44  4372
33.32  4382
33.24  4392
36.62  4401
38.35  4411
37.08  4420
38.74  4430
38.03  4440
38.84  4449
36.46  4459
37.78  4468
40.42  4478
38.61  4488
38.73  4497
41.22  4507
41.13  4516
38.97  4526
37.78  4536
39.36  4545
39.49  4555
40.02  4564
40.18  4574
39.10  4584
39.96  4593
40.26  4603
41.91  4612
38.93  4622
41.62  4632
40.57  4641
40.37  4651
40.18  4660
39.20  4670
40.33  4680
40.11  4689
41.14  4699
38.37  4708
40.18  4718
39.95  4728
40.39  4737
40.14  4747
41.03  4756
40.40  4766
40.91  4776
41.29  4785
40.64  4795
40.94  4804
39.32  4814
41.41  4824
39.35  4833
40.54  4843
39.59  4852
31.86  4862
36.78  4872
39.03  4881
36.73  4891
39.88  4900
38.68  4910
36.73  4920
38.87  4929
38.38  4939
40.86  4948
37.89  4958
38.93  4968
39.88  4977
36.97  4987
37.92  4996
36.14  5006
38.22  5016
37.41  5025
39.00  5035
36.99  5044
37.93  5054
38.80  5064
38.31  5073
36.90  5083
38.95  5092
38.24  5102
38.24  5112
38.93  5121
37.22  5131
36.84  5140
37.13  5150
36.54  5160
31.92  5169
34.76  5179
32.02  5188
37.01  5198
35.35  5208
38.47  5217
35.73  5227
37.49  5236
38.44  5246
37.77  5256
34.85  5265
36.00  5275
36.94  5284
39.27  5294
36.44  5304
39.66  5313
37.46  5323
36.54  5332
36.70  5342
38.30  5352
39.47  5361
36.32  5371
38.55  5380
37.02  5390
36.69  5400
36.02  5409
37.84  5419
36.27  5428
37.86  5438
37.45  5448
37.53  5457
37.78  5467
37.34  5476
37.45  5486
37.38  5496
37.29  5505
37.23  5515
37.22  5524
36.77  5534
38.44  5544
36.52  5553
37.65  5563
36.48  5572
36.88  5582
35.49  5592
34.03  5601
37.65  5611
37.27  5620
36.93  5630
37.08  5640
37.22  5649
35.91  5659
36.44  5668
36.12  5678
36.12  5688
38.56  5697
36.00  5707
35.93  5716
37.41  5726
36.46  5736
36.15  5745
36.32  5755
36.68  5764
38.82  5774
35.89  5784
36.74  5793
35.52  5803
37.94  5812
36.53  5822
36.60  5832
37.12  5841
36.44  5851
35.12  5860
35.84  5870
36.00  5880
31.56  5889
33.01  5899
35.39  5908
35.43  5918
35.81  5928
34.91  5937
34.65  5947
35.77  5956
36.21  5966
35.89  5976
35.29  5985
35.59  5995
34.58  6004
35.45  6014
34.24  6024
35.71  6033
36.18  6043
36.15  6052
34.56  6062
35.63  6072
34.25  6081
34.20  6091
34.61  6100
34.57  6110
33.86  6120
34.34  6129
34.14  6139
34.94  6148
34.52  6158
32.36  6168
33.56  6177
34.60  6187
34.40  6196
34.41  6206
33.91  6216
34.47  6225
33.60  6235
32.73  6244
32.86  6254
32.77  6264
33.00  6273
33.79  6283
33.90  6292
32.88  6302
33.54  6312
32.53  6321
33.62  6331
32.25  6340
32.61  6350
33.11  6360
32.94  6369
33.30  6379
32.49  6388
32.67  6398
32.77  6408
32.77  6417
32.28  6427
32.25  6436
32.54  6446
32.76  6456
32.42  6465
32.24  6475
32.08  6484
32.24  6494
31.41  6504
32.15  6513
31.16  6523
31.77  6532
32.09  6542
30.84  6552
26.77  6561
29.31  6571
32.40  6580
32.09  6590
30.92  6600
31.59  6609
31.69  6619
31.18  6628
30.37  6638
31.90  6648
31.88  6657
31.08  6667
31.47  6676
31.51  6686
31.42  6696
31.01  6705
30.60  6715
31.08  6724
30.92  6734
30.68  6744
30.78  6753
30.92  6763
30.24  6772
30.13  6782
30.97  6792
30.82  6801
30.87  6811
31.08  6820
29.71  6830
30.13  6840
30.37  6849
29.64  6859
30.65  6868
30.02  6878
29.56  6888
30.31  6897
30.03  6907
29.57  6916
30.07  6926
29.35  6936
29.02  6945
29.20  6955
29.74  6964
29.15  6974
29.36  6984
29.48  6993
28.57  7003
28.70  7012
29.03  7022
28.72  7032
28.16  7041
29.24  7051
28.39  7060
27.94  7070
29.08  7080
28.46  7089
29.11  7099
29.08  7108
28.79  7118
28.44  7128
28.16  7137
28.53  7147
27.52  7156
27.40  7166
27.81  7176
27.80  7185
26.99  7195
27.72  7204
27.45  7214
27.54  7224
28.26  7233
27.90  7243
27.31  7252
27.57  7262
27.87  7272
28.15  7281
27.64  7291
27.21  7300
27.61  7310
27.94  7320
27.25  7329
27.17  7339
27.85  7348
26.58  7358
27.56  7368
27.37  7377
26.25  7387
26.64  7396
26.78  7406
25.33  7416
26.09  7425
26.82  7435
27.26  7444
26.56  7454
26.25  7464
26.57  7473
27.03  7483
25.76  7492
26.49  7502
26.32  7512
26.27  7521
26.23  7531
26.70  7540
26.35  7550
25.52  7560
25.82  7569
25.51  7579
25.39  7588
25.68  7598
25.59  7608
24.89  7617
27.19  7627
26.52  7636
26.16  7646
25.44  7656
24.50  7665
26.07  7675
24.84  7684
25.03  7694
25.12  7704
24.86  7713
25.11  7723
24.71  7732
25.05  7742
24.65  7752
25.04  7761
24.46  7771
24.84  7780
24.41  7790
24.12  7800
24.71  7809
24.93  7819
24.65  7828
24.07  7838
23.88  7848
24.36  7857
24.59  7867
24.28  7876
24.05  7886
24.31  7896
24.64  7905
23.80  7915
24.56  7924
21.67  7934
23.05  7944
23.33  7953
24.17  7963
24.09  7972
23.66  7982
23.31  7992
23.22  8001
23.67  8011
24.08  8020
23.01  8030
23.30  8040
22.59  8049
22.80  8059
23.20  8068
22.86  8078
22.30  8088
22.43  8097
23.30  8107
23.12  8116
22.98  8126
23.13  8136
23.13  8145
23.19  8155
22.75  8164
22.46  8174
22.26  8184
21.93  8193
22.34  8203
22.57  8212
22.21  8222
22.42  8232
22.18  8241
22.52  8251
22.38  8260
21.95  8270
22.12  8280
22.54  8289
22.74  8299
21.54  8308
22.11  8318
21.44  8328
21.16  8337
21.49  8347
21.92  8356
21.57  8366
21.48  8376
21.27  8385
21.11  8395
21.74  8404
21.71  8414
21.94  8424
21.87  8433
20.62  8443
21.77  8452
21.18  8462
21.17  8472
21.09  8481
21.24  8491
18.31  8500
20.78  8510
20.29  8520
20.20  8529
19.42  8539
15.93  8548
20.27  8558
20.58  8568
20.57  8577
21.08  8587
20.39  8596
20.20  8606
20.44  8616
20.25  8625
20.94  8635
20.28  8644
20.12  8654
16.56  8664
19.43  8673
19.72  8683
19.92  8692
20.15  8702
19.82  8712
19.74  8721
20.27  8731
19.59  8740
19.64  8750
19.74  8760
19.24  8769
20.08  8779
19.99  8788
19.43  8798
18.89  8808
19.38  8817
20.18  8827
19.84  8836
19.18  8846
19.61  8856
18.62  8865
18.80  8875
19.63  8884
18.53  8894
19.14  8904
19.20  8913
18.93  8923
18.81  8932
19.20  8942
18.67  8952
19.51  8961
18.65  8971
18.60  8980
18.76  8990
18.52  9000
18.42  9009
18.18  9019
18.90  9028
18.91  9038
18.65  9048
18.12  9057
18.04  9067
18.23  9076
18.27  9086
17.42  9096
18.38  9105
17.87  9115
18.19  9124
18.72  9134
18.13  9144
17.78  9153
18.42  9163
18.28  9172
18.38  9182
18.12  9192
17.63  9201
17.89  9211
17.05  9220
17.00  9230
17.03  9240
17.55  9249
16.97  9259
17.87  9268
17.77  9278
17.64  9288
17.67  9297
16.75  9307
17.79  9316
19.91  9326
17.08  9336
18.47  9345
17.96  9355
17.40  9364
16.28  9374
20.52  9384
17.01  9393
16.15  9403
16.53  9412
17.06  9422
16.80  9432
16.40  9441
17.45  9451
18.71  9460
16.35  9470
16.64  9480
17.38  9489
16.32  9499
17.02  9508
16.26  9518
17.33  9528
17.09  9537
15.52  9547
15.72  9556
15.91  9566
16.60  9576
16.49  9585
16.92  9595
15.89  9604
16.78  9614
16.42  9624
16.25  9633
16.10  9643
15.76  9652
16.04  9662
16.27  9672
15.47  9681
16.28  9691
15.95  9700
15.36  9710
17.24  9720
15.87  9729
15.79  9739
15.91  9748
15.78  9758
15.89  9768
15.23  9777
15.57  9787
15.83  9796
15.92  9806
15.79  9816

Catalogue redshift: 0.000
